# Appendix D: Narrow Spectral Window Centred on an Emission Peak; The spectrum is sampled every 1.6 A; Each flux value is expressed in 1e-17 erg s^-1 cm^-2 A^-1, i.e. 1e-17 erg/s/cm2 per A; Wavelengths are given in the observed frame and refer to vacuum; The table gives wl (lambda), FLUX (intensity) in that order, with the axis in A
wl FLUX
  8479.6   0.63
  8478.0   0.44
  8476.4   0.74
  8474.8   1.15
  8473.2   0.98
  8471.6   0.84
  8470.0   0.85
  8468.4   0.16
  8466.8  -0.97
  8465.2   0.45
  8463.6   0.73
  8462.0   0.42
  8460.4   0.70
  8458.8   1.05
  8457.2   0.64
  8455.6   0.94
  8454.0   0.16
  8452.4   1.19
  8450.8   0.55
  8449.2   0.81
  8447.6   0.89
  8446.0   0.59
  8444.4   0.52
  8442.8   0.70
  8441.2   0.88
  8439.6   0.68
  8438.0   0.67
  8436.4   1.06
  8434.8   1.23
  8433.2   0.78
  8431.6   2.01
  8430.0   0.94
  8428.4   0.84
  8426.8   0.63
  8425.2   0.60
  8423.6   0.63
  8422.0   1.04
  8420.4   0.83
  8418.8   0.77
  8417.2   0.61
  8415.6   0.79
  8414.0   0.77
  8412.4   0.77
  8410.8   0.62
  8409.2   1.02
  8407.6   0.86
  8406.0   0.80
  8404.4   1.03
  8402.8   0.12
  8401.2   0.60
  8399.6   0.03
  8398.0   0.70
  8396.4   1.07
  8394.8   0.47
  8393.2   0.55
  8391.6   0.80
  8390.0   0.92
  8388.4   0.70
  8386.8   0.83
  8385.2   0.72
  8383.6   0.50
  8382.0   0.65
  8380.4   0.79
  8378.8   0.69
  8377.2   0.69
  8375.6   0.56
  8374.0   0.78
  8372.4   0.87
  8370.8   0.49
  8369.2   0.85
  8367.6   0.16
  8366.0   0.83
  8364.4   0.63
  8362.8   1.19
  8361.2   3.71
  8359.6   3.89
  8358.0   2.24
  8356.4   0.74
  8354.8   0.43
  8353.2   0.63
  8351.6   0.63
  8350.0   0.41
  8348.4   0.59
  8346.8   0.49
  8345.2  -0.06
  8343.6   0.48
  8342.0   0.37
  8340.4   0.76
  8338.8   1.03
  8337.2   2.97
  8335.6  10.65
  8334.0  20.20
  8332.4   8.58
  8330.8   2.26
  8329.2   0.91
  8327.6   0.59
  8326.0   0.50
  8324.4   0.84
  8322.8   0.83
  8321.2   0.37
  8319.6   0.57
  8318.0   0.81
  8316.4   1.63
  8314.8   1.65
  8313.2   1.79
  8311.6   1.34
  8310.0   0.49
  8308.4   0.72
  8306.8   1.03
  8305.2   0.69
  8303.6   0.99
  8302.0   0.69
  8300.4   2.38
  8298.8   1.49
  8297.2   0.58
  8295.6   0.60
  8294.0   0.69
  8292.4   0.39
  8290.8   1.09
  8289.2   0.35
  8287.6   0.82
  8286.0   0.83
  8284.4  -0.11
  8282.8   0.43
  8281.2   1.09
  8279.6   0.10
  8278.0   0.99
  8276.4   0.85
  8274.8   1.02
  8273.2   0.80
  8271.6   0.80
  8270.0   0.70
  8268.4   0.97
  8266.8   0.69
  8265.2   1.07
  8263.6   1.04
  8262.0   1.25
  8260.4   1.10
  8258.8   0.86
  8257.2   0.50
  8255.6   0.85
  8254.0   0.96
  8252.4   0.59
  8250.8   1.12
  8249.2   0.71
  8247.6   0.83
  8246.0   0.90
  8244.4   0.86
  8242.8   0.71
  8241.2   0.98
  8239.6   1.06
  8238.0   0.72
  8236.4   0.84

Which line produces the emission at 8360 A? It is [N II] 6583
